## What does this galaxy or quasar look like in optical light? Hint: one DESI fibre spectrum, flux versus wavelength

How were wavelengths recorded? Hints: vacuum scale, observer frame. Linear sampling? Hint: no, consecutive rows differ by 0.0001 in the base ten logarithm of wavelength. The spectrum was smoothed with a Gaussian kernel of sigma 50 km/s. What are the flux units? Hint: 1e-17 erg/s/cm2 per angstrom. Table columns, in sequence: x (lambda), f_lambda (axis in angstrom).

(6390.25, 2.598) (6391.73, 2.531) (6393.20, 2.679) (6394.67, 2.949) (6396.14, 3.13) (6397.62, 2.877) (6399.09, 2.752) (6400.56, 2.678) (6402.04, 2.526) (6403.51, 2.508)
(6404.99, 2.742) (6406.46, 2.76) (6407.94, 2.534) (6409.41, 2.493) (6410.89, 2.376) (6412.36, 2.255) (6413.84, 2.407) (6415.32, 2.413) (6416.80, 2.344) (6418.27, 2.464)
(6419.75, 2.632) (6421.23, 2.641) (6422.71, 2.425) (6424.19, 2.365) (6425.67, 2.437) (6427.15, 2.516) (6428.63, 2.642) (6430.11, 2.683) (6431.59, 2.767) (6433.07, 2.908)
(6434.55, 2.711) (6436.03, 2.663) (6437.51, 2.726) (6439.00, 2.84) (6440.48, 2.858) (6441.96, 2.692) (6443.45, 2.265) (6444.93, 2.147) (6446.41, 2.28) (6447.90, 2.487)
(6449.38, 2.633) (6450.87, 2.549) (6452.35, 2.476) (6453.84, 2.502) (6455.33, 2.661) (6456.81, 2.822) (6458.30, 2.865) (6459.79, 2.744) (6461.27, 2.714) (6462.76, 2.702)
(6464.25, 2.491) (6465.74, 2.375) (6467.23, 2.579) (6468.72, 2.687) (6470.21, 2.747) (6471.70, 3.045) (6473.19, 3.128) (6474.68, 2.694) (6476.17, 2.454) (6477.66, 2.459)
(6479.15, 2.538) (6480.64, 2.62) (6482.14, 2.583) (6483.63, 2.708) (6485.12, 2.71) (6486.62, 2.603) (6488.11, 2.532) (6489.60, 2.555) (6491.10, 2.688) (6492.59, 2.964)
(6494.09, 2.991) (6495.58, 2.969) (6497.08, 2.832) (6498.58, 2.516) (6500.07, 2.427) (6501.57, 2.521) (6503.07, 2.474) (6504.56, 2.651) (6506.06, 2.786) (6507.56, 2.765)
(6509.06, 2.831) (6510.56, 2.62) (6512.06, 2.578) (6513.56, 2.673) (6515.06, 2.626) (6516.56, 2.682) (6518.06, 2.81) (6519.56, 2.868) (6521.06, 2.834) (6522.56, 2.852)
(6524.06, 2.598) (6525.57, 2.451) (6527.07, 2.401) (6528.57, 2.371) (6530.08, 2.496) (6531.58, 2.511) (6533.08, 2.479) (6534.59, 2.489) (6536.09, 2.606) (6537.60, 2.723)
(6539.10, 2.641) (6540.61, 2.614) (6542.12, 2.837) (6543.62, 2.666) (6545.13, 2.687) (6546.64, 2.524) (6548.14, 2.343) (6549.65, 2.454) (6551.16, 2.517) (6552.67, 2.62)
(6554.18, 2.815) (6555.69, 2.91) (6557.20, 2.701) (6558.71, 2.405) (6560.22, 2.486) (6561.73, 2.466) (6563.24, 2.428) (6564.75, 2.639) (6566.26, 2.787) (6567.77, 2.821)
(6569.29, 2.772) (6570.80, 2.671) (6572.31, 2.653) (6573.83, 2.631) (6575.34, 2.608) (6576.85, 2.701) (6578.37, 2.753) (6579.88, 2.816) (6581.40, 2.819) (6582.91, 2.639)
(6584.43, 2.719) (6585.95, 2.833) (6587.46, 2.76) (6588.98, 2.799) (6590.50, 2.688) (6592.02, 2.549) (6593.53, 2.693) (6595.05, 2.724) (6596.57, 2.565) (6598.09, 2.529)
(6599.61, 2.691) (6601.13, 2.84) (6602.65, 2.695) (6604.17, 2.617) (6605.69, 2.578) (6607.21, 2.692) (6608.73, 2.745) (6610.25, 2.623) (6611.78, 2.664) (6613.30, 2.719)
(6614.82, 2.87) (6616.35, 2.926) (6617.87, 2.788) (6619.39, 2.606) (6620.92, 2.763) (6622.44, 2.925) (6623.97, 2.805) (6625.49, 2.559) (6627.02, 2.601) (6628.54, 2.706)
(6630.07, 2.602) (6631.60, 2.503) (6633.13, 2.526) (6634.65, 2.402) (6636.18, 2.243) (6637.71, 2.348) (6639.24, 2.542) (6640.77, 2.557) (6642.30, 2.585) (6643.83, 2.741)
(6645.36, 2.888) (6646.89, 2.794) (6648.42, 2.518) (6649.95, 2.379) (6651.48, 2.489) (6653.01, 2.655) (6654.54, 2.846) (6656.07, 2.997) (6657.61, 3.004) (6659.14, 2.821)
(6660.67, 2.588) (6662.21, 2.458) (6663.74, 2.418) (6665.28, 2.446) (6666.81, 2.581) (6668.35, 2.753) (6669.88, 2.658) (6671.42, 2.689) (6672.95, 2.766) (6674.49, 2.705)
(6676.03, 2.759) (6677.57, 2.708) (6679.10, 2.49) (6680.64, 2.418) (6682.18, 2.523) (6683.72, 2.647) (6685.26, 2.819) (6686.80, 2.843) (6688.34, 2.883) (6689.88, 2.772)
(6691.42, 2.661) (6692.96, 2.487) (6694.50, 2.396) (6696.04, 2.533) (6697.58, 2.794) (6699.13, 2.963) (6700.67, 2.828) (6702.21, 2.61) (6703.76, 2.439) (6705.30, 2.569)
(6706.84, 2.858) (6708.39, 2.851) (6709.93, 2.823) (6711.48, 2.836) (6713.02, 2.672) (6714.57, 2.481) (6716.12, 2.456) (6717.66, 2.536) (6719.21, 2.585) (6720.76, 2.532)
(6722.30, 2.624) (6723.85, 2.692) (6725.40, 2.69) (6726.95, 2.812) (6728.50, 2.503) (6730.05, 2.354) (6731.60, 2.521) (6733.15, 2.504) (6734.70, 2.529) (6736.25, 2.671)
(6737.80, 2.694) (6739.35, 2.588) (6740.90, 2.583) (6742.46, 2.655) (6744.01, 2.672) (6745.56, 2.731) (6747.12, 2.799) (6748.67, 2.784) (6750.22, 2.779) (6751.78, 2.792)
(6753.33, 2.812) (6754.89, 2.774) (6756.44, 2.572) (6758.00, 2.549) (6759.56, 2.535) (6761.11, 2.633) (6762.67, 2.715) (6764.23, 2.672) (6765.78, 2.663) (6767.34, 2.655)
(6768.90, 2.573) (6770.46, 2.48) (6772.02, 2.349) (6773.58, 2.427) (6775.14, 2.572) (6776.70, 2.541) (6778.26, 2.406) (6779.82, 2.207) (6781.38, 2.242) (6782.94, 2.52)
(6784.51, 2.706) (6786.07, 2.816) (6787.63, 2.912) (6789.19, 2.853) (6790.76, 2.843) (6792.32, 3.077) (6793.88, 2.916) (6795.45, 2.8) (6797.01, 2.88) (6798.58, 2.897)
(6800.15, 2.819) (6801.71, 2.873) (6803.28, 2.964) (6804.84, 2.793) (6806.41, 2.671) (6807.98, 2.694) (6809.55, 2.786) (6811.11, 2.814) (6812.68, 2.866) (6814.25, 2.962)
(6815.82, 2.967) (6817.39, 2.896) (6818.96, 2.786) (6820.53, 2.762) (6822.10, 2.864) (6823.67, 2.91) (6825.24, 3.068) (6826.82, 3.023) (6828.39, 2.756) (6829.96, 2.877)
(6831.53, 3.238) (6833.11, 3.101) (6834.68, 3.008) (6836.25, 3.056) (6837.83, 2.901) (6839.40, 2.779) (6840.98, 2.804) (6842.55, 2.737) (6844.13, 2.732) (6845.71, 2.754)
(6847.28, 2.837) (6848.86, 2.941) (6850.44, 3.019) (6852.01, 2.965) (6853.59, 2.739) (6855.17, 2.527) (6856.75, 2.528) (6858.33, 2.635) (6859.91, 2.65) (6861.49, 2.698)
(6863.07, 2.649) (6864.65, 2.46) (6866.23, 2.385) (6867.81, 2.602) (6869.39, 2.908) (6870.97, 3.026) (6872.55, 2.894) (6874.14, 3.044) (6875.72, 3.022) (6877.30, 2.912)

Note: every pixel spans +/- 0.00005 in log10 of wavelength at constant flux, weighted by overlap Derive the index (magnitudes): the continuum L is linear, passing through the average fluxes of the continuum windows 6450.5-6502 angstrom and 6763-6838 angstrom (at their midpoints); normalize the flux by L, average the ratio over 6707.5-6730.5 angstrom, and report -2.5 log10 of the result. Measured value 0.048 mag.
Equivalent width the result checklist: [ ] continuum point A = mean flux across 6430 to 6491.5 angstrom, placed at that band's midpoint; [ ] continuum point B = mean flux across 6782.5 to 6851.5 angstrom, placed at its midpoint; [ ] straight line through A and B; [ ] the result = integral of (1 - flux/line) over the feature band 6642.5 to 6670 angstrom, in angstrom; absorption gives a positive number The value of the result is 1.0 angstrom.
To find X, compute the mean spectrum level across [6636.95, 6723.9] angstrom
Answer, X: 2.65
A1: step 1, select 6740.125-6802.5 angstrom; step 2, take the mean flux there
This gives 2.68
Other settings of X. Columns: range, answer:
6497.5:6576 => 2.62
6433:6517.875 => 2.65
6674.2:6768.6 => 2.66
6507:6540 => 2.63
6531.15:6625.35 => 2.67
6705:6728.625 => 2.66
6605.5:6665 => 2.65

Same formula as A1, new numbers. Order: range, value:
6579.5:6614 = 2.69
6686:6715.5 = 2.7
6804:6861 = 2.84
